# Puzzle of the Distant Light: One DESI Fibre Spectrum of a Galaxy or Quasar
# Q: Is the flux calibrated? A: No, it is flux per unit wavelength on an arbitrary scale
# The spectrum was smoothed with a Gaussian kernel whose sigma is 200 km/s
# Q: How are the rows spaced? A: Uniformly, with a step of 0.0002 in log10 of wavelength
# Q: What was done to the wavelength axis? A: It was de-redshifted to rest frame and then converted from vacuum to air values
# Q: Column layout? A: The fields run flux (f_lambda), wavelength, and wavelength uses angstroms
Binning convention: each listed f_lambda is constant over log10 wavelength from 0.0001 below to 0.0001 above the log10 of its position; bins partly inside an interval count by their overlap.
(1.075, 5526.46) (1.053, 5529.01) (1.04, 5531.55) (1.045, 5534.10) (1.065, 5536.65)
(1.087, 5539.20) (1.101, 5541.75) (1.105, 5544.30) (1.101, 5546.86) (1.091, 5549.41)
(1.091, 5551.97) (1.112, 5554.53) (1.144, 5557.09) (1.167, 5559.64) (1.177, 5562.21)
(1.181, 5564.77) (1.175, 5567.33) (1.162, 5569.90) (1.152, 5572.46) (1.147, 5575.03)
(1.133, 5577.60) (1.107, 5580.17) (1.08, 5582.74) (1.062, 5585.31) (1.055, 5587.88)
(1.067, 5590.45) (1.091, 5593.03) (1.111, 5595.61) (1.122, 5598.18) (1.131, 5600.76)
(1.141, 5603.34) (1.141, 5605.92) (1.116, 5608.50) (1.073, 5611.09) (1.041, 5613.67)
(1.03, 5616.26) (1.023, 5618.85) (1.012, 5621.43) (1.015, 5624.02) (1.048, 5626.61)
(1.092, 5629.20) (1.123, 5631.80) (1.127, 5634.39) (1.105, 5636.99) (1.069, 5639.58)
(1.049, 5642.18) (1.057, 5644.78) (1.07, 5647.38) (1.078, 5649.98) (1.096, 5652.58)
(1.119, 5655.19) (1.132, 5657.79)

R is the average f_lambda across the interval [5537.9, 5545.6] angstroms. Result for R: 1.1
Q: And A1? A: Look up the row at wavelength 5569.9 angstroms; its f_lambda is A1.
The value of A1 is 1.162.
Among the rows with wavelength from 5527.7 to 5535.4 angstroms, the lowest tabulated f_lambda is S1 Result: 1.04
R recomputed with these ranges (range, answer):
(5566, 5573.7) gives 1.16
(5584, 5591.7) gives 1.06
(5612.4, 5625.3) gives 1.02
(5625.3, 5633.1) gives 1.09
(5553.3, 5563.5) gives 1.15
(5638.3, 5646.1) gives 1.06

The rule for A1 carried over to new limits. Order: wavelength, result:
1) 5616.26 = 1.03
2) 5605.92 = 1.141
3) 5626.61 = 1.048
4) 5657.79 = 1.132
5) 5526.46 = 1.075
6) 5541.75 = 1.101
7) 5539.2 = 1.087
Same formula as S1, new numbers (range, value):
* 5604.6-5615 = 1.041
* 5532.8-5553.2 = 1.045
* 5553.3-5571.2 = 1.112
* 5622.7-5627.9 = 1.015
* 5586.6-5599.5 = 1.055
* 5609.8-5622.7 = 1.012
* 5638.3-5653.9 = 1.049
